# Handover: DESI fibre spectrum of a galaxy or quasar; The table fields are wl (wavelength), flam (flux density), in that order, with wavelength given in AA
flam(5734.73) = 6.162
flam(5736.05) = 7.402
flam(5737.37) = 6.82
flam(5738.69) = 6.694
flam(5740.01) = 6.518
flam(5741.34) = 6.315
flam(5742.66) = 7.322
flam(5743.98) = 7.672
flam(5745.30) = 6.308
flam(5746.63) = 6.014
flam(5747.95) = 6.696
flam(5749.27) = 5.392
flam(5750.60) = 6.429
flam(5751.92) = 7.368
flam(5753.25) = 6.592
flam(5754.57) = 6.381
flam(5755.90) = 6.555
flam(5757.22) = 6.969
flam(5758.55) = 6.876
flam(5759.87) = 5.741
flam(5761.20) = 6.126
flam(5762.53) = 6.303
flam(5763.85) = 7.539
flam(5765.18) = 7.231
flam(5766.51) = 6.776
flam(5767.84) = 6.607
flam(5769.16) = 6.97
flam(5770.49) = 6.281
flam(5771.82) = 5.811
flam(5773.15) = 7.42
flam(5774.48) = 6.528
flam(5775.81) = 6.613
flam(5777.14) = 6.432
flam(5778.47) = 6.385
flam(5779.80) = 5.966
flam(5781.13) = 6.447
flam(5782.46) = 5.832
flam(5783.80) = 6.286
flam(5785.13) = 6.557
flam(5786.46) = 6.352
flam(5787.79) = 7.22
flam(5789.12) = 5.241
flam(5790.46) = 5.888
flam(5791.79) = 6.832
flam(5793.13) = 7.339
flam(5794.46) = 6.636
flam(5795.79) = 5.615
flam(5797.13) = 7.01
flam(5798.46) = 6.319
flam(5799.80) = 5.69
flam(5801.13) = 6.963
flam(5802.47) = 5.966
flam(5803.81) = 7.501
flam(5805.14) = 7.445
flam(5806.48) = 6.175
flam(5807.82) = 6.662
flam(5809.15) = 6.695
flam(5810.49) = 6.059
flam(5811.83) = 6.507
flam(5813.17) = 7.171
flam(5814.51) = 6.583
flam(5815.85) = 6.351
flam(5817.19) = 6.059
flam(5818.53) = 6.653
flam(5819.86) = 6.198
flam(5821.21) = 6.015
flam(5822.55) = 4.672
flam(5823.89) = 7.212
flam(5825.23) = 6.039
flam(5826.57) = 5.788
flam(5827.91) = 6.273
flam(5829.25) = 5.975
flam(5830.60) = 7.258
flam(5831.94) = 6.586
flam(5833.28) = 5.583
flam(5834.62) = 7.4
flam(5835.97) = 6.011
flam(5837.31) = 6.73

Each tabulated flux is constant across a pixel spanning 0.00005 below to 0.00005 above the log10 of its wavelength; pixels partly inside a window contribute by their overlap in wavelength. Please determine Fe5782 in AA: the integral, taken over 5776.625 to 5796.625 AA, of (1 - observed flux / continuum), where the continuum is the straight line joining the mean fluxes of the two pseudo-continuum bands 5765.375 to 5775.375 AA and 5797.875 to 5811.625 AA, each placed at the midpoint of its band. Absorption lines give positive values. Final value 0.8 AA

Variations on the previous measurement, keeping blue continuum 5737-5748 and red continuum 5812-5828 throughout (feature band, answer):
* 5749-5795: 0.1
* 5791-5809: -0.7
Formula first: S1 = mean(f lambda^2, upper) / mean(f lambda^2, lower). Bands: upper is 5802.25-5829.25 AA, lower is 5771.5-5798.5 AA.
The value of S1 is 1.0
